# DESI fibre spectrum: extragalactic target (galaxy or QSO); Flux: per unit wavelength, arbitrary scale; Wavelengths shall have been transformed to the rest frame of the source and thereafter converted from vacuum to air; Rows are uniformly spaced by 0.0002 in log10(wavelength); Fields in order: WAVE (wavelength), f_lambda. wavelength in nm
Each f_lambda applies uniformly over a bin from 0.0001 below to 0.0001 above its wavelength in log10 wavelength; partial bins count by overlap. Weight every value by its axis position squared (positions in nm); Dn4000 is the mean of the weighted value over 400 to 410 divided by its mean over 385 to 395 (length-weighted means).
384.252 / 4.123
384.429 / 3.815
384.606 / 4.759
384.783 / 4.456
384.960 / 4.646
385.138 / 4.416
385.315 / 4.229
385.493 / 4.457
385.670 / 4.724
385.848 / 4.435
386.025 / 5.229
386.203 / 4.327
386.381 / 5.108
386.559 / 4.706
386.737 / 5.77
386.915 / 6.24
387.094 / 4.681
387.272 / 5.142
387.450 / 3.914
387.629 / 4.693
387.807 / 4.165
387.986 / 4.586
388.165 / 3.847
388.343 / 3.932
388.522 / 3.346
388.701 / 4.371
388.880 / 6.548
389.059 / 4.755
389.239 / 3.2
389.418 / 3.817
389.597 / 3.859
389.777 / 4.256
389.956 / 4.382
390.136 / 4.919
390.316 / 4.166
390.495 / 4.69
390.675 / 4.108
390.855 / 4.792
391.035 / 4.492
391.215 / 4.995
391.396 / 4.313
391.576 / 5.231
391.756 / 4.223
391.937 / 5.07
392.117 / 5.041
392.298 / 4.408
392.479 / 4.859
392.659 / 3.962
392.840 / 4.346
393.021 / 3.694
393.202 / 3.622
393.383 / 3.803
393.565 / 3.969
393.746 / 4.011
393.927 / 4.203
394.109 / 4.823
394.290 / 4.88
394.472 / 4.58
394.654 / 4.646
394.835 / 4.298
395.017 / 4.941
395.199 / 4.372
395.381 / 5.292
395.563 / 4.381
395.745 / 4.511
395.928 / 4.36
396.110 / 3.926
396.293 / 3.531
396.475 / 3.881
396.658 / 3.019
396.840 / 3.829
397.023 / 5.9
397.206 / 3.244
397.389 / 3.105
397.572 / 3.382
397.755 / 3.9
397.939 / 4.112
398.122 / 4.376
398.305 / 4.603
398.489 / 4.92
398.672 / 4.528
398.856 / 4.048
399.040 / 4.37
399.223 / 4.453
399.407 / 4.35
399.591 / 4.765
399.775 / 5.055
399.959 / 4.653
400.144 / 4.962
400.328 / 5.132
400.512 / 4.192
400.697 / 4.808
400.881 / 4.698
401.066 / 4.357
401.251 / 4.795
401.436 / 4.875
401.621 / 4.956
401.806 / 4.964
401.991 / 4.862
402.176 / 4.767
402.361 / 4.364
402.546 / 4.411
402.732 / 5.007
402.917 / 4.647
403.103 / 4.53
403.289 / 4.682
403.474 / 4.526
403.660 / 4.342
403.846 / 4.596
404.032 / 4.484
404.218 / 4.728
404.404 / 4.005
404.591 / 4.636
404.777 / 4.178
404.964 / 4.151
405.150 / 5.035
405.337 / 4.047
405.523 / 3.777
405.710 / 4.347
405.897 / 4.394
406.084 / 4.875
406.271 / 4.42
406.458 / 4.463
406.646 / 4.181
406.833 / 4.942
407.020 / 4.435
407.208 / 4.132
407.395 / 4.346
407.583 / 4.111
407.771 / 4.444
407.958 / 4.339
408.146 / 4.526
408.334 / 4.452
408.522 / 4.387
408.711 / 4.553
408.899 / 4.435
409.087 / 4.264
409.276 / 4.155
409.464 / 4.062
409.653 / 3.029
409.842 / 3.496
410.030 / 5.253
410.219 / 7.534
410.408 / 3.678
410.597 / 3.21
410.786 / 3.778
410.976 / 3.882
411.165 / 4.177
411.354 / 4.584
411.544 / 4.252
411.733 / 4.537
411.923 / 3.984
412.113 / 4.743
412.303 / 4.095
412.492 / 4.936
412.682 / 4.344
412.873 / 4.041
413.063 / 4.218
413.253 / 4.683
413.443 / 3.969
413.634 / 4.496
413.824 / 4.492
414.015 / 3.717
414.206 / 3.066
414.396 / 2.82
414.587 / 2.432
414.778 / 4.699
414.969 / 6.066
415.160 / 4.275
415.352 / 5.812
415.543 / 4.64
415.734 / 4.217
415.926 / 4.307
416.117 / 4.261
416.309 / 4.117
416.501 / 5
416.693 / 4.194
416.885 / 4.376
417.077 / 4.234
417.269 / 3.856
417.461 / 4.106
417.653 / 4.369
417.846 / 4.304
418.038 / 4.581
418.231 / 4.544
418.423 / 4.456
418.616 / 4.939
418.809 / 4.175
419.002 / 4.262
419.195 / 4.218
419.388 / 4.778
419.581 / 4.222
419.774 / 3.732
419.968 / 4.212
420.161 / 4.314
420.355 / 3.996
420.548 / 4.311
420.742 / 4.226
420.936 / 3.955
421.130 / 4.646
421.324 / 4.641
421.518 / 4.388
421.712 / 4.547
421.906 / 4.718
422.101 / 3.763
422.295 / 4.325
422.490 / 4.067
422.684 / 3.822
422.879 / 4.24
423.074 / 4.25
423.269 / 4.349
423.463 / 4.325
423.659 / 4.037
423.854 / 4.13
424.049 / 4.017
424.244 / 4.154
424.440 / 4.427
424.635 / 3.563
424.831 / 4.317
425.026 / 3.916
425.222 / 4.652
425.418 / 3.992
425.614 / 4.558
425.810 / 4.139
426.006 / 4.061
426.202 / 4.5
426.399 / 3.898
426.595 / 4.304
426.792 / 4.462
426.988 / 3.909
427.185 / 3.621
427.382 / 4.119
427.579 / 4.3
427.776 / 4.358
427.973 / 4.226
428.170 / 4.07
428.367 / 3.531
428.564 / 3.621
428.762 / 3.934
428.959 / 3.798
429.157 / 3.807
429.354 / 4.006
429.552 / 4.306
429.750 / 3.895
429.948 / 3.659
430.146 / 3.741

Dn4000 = 1.07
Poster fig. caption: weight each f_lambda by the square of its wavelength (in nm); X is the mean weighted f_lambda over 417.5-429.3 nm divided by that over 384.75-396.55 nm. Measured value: 1.10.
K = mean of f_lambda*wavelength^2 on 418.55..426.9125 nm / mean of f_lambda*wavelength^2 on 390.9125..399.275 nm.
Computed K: 1.1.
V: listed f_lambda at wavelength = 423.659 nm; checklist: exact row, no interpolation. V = 4.037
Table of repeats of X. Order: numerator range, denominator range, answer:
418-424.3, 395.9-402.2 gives 1.09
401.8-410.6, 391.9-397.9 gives 1.11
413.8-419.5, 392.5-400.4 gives 1.11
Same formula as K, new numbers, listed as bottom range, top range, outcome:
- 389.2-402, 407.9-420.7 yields 1.07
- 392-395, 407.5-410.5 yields 1.10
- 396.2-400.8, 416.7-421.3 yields 1.11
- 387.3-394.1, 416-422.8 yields 1.14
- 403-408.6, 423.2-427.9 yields 1.04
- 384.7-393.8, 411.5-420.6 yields 1.09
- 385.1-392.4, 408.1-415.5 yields 1.05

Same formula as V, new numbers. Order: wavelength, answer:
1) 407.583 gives 4.111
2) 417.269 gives 3.856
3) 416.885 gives 4.376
